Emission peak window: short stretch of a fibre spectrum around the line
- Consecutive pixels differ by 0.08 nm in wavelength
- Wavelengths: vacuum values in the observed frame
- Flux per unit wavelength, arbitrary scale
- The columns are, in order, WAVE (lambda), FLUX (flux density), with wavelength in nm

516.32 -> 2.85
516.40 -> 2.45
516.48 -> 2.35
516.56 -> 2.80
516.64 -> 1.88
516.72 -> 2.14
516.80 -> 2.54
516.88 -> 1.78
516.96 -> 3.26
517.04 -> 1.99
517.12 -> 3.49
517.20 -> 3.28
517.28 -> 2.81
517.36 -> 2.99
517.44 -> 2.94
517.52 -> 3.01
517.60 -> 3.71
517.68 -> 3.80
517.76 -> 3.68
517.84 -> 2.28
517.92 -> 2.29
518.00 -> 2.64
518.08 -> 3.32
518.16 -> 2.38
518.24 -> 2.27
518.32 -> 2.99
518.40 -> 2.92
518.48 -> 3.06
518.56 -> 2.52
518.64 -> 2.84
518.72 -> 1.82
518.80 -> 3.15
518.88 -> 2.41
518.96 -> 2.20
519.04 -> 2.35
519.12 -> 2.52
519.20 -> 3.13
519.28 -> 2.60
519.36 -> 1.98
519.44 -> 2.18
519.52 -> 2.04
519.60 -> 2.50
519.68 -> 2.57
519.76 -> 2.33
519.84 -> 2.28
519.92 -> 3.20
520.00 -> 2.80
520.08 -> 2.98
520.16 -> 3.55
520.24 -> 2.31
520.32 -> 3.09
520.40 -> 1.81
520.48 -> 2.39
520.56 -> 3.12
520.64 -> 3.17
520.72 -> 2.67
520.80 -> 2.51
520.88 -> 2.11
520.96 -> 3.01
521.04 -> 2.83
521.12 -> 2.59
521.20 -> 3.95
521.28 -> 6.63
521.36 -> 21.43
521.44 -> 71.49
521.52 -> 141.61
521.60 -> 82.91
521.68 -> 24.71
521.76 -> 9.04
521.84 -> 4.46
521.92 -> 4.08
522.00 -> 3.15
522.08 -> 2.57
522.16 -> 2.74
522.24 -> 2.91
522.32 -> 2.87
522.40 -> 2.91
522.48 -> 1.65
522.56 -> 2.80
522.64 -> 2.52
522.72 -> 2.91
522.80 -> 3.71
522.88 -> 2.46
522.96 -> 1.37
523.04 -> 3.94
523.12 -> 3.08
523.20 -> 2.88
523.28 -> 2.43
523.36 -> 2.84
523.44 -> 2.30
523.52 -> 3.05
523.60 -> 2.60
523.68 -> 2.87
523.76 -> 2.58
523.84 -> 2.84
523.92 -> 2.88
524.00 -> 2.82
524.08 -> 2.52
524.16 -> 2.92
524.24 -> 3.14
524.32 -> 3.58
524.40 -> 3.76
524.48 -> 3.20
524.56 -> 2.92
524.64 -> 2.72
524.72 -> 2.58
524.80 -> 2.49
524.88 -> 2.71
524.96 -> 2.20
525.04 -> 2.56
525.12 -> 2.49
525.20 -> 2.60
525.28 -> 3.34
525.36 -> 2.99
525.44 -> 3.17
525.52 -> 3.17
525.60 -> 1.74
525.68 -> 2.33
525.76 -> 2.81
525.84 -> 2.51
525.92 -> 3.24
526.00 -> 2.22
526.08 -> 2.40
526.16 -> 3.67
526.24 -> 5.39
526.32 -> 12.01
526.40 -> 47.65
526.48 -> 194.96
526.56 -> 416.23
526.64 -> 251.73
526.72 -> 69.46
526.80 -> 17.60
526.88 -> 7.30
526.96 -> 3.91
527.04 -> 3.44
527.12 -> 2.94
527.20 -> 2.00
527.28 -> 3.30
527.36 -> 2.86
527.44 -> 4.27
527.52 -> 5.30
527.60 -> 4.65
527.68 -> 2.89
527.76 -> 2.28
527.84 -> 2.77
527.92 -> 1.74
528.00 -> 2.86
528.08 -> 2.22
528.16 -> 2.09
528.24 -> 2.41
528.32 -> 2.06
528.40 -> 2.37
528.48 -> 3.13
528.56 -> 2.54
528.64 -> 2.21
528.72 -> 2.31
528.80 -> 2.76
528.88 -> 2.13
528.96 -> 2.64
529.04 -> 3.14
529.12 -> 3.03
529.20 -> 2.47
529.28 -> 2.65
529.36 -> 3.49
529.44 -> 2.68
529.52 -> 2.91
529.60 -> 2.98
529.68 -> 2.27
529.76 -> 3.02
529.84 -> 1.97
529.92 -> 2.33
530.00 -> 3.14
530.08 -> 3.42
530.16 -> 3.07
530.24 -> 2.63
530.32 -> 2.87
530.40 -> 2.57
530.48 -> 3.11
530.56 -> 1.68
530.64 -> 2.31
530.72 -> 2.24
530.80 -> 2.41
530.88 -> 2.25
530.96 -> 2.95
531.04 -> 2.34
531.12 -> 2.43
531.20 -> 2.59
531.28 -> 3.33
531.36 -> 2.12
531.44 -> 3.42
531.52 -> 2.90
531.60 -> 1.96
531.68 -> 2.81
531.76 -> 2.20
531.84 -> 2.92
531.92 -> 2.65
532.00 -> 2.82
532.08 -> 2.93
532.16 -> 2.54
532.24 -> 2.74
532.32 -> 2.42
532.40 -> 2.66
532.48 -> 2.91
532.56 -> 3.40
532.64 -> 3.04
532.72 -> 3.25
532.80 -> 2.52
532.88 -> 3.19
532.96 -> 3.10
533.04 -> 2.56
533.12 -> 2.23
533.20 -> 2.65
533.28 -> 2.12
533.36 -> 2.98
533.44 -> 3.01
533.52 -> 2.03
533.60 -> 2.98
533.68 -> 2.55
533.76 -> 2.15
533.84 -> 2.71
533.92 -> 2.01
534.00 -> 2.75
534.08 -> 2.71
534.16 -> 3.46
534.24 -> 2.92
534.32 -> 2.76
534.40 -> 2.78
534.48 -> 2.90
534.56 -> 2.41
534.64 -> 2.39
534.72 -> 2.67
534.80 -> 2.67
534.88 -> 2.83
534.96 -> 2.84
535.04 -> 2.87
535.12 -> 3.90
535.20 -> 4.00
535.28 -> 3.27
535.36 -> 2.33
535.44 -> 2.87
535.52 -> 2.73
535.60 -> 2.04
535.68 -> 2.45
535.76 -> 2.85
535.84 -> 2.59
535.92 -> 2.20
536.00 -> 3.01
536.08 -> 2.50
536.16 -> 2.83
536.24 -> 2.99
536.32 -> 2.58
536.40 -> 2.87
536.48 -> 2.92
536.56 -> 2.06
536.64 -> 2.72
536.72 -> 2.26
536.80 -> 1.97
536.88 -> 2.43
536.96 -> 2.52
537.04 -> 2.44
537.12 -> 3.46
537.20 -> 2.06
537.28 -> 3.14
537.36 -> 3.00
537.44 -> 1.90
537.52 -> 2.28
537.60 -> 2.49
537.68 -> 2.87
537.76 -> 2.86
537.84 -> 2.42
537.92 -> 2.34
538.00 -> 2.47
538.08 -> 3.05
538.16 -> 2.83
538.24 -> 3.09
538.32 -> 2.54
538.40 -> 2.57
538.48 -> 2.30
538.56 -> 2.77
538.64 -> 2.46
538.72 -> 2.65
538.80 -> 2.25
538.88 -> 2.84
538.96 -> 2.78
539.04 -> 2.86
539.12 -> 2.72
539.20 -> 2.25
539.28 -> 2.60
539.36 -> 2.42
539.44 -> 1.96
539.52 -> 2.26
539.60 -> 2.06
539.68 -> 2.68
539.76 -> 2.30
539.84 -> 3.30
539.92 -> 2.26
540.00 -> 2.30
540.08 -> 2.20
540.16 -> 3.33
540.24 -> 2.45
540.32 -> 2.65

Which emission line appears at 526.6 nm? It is [O III]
